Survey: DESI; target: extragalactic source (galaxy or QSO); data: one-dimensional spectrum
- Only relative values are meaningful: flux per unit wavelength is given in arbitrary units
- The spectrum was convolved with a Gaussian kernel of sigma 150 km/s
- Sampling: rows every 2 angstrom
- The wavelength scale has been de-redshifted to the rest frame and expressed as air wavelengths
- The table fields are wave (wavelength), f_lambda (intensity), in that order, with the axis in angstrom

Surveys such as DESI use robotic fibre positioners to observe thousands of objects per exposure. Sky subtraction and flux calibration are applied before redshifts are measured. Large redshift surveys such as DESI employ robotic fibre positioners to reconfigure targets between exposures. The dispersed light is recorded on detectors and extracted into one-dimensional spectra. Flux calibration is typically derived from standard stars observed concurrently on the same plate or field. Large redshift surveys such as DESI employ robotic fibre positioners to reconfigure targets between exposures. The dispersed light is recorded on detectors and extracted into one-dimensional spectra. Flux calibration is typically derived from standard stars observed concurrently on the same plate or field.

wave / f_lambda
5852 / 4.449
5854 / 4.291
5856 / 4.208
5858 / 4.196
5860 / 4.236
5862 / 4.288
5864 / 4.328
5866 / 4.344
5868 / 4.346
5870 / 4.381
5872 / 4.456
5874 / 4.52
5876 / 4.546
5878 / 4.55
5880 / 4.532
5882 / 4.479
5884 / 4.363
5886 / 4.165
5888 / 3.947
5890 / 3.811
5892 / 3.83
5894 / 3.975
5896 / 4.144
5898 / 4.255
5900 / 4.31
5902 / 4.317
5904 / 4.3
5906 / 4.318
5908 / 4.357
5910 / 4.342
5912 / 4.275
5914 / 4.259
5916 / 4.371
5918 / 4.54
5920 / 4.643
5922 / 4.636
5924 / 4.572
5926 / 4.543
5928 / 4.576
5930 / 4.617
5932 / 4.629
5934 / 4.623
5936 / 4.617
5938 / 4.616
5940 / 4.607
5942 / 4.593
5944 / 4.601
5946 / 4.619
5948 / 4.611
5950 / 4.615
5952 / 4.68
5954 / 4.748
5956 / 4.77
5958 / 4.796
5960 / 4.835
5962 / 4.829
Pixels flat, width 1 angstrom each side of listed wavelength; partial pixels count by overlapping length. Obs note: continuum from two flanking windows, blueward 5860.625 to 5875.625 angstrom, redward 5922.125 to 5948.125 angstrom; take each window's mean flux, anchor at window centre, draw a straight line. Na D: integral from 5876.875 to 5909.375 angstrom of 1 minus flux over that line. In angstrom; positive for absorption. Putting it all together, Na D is 1.7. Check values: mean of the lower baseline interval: 4.38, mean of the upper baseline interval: 4.6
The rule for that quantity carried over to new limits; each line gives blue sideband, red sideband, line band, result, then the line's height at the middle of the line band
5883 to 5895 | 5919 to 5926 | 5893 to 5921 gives 0.1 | 4.33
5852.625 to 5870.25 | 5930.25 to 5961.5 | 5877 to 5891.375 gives 0.5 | 4.39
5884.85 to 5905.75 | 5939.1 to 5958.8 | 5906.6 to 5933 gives -0.7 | 4.37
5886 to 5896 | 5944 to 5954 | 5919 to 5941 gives -1.0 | 4.41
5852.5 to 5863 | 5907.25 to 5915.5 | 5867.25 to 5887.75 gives -0.7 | 4.27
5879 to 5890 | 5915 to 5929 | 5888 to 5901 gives 0.9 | 4.33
